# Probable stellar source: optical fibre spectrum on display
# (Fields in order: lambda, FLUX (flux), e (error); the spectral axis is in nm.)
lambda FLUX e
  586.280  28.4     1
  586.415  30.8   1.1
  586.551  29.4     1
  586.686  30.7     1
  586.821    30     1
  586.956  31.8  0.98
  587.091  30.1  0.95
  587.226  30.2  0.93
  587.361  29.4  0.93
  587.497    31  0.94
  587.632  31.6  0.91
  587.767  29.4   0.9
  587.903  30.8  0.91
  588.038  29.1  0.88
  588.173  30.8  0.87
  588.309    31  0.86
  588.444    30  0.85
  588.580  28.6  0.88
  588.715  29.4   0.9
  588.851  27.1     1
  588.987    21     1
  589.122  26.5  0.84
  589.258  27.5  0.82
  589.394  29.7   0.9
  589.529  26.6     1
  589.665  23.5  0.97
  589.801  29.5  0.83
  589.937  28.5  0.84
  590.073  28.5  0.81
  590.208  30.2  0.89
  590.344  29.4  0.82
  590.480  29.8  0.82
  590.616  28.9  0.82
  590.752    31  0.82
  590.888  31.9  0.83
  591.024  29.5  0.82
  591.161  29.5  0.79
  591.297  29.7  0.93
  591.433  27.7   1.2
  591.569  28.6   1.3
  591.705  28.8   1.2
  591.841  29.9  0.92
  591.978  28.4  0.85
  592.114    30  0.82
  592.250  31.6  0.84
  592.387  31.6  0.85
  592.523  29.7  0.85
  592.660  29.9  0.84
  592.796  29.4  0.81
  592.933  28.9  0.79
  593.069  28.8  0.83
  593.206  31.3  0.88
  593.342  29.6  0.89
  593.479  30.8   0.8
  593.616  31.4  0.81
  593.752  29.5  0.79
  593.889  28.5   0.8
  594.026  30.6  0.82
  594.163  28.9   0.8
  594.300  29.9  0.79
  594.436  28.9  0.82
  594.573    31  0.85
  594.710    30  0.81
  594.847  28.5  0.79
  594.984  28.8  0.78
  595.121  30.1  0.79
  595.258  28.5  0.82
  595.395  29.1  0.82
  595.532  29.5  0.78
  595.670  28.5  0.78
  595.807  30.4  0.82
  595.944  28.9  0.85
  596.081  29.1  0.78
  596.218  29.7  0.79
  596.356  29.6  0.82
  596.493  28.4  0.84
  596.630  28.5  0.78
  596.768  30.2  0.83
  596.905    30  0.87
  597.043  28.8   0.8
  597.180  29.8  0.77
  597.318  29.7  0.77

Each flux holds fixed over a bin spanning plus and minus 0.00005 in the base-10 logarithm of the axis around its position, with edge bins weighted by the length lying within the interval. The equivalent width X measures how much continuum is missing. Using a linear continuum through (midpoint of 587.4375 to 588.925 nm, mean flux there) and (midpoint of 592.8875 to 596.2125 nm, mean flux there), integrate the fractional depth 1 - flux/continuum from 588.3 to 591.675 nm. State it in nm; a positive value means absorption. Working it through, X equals 0.143 nm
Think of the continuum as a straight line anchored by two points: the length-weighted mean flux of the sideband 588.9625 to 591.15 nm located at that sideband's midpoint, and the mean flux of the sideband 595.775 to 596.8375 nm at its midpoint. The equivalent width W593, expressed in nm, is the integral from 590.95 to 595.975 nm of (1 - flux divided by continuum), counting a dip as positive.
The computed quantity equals -0.12 nm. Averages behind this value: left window 28.4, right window 29.3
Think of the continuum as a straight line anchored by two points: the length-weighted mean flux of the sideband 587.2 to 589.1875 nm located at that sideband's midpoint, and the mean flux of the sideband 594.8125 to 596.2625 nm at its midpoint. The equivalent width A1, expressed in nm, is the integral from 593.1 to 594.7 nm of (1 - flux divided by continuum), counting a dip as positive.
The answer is -0.05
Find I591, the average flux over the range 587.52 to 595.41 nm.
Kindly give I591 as 29.3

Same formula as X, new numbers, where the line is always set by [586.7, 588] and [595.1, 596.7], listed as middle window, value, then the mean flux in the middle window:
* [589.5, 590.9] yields 0.056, 28.8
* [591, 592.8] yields 0.010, 29.6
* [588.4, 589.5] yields 0.103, 27.4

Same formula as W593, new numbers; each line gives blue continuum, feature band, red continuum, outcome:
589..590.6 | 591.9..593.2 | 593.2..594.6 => -0.03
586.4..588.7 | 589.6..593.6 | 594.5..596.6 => 0.04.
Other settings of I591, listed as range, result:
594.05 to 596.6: 29.3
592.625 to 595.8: 29.6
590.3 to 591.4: 29.9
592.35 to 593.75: 30.1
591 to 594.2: 29.7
